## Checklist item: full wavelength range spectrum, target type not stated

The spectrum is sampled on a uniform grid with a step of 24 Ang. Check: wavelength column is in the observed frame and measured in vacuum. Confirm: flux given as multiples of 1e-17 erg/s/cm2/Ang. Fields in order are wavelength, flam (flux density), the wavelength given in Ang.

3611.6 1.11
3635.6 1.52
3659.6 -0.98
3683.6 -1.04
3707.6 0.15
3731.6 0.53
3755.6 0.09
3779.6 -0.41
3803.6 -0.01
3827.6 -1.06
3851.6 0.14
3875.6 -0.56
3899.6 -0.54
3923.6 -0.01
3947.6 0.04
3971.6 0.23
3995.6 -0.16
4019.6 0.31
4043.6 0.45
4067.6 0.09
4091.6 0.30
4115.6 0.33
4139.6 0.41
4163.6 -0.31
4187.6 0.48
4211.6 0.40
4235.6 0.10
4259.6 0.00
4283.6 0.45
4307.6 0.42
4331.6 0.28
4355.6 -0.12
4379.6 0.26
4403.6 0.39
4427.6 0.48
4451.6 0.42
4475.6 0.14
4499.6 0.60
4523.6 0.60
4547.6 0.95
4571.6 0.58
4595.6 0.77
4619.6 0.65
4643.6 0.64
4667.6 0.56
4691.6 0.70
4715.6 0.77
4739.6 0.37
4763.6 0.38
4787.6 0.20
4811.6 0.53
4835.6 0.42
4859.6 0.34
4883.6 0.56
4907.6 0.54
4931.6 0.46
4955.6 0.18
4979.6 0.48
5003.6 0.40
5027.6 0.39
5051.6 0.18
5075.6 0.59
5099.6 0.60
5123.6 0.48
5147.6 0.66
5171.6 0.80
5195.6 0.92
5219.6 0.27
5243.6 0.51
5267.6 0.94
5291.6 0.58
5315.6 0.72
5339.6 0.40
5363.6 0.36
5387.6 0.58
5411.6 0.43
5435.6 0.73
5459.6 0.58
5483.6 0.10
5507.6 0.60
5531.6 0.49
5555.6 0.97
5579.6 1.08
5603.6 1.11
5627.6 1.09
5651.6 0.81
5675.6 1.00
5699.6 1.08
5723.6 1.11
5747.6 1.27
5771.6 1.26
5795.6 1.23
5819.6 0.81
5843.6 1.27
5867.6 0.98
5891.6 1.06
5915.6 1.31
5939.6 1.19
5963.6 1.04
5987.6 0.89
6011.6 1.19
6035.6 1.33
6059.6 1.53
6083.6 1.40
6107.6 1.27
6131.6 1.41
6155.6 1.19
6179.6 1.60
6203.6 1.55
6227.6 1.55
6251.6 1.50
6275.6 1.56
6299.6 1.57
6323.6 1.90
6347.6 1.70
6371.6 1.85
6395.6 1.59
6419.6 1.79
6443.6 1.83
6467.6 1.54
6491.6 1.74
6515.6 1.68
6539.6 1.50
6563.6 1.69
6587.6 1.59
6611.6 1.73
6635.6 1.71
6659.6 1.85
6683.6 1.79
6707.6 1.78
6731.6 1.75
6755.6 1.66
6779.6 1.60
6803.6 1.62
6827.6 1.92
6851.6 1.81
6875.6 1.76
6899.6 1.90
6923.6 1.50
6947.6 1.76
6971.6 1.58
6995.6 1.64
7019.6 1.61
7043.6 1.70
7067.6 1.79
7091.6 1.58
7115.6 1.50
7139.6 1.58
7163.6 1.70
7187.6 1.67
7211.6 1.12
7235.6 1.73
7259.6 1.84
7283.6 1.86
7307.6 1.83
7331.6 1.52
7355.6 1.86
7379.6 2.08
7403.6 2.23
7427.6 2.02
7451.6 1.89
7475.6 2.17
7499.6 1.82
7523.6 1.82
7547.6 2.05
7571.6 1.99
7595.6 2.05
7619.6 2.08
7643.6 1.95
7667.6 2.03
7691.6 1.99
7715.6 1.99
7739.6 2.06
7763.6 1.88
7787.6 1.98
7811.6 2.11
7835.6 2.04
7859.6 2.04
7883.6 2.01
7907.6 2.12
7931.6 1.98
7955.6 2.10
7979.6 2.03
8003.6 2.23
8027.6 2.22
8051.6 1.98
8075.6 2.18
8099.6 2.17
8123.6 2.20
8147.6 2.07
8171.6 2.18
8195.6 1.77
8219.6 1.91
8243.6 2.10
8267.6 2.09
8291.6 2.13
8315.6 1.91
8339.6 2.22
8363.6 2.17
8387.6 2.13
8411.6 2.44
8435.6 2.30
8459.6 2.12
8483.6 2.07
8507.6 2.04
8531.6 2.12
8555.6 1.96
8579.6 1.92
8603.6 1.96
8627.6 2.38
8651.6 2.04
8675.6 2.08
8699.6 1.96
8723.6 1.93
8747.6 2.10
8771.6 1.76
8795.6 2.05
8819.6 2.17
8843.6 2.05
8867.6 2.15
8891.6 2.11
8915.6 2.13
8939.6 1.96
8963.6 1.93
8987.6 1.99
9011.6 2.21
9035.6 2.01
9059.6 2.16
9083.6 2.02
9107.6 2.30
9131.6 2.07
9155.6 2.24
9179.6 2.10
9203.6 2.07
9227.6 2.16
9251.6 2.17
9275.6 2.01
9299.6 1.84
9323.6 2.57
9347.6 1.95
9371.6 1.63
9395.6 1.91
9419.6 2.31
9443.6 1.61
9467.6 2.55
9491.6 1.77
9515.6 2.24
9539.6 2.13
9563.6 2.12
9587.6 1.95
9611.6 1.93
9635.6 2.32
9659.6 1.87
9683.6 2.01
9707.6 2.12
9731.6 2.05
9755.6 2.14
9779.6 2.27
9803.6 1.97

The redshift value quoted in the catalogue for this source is 0.39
